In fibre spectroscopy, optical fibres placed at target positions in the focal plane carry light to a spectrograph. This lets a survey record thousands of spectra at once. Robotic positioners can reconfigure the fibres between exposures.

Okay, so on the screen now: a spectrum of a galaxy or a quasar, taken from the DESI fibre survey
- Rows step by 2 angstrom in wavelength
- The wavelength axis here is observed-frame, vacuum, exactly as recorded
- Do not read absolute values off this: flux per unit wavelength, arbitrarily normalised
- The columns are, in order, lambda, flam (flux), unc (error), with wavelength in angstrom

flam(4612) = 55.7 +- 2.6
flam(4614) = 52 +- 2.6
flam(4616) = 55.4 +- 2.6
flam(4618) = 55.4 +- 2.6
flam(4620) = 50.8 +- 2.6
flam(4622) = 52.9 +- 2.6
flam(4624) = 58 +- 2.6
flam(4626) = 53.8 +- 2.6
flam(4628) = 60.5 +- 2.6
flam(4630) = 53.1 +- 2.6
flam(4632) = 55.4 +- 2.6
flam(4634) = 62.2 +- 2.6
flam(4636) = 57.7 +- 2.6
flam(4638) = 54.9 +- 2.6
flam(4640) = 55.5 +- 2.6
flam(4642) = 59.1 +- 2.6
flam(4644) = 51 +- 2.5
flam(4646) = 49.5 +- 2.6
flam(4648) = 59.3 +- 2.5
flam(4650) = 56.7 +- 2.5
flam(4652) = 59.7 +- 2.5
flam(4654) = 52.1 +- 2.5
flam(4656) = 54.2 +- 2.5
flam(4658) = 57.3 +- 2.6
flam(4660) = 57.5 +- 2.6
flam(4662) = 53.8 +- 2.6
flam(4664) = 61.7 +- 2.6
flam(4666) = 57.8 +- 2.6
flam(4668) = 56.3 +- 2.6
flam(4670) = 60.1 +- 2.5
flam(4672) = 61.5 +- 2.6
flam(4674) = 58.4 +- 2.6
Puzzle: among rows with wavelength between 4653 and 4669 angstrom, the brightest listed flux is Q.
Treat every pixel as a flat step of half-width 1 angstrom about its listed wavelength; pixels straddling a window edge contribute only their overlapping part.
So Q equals 61.7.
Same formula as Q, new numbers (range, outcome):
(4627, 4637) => 62.2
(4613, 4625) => 58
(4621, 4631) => 60.5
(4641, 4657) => 59.7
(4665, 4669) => 57.8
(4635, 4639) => 57.7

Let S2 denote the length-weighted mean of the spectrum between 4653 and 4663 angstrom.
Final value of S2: 55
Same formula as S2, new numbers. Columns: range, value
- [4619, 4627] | 53.9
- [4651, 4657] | 55.3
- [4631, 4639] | 57.5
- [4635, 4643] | 56.8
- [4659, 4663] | 55.6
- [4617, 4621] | 53.1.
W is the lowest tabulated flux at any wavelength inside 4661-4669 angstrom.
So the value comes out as 53.8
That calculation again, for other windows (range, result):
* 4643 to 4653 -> 49.5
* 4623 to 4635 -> 53.1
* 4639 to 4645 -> 51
